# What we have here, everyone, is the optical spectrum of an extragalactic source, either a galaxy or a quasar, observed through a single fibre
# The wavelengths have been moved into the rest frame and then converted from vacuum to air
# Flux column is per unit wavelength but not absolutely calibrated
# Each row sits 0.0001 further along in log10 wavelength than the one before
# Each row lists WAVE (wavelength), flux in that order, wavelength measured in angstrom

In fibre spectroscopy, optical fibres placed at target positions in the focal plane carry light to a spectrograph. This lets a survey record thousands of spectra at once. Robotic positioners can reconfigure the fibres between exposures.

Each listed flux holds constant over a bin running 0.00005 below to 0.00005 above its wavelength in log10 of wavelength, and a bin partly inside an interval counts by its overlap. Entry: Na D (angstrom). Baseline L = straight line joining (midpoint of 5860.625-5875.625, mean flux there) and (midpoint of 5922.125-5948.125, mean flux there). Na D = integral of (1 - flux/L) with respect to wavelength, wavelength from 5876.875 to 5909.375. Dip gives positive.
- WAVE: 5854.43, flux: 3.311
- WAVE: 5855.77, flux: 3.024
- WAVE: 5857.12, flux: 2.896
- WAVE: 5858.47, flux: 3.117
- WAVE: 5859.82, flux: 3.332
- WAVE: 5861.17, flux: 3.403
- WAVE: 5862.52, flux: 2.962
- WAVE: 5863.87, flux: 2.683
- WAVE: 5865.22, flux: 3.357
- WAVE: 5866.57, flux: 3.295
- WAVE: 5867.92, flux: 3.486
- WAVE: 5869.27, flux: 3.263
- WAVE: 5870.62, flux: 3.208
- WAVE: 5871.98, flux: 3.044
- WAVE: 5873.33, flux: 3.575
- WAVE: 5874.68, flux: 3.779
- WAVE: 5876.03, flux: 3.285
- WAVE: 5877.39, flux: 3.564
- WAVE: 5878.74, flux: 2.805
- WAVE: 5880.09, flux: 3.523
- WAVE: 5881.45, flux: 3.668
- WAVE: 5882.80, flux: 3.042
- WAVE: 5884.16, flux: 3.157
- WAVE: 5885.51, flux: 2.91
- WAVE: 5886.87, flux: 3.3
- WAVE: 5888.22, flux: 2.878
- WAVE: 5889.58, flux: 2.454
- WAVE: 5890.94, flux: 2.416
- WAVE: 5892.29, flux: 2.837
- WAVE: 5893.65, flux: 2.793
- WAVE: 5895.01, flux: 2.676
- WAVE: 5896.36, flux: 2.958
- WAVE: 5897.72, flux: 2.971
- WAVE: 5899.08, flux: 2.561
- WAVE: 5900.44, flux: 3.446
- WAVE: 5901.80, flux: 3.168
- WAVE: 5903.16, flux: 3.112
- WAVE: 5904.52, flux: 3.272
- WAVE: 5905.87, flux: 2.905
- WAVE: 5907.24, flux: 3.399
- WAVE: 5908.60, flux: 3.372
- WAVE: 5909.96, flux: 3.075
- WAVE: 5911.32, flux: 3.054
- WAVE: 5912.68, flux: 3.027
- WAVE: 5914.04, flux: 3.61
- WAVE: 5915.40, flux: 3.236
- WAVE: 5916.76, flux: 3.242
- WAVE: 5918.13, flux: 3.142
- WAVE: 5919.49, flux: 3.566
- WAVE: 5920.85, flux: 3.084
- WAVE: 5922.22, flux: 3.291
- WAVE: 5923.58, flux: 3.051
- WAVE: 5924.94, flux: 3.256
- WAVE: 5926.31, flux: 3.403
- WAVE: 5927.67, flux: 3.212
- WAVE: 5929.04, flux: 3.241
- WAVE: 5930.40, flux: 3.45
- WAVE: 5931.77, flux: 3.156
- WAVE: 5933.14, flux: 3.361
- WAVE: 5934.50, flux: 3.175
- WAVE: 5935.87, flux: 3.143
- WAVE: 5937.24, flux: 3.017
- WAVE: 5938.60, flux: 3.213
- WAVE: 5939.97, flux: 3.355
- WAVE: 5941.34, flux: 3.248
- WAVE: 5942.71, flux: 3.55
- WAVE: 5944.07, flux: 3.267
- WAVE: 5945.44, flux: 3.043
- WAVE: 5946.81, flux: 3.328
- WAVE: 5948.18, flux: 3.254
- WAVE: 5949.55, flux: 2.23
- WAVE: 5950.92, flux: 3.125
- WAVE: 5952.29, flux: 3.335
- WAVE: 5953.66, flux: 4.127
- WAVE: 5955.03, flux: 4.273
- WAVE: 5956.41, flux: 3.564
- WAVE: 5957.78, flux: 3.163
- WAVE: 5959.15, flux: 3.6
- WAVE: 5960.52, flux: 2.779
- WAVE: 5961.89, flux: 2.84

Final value 2.19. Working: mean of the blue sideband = 3.28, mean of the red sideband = 3.25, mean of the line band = 3.05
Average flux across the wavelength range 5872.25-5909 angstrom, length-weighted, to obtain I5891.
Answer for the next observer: 3.1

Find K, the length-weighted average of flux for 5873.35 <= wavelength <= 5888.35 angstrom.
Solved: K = 3.29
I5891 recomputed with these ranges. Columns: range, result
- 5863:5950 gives 3.17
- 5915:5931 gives 3.26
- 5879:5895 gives 2.98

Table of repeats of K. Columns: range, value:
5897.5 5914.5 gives 3.15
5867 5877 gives 3.38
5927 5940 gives 3.23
